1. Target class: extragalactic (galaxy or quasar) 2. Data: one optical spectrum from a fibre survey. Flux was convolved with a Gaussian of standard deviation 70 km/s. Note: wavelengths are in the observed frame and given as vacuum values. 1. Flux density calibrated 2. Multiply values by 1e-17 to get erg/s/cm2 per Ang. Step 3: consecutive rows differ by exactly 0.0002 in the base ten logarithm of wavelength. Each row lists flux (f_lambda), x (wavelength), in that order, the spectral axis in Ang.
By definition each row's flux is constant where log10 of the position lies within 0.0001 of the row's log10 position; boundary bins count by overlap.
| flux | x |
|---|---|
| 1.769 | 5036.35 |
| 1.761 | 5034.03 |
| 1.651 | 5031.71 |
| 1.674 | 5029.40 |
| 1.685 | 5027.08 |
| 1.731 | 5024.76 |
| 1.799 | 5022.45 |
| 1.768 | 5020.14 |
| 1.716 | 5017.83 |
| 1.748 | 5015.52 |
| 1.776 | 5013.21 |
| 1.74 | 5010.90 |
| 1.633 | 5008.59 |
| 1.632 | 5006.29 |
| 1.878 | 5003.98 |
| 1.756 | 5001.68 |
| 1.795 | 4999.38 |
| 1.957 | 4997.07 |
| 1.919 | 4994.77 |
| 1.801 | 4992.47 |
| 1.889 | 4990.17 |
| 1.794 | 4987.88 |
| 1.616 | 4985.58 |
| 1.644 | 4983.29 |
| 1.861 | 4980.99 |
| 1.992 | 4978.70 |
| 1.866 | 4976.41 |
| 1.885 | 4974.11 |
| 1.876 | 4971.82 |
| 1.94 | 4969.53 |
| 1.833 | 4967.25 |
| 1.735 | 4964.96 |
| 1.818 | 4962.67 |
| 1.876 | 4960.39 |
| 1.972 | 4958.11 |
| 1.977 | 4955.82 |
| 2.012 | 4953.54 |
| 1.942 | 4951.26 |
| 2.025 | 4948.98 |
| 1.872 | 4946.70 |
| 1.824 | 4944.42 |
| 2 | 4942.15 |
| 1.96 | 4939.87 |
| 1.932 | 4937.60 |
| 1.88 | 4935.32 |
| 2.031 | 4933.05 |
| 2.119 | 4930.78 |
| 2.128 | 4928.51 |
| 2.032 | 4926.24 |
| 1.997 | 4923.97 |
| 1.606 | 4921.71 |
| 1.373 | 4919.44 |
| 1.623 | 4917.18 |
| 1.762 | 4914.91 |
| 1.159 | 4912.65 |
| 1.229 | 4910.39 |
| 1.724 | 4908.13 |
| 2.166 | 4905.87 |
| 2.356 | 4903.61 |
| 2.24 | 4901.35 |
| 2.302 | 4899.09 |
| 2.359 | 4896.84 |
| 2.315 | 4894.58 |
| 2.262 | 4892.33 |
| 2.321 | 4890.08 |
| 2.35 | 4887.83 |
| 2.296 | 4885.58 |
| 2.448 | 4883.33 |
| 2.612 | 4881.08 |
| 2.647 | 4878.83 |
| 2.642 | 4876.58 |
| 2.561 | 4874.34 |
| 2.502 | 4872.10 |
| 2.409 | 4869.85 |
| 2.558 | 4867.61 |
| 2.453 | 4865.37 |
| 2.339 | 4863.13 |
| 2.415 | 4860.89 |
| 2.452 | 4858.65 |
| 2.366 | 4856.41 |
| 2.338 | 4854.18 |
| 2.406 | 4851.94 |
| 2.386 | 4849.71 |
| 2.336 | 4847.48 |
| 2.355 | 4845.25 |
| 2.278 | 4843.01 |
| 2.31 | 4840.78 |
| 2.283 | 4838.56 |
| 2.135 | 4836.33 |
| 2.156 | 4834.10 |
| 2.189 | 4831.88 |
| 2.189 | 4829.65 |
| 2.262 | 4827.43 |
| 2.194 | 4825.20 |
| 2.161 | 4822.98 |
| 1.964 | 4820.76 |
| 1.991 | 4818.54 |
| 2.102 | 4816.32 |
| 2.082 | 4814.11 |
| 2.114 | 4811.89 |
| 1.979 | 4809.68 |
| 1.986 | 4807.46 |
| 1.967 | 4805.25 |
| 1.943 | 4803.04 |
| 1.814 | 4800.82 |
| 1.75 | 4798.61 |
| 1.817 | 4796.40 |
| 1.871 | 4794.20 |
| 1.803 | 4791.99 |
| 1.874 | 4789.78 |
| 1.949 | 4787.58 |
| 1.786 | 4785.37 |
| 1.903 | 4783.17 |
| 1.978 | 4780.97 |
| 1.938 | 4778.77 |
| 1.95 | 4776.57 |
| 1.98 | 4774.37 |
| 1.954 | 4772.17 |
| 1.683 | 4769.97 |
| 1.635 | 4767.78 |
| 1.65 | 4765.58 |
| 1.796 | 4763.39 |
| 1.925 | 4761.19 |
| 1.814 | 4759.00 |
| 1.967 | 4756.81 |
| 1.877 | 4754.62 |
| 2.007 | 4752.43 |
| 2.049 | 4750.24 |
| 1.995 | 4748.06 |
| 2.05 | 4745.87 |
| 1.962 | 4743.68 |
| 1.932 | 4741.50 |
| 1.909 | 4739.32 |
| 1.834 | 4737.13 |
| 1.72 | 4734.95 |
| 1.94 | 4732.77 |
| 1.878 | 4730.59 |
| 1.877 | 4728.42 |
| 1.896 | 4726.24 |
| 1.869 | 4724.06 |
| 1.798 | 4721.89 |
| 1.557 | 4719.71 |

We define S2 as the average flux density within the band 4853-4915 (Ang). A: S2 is 2.28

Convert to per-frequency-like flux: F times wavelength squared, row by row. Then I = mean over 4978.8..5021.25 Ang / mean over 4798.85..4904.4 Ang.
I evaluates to 0.83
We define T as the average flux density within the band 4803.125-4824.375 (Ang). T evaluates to 2.04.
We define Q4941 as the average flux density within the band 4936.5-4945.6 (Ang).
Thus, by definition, 1.93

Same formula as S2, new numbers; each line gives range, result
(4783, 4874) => 2.16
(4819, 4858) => 2.25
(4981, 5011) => 1.78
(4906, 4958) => 1.84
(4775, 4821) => 1.93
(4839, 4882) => 2.44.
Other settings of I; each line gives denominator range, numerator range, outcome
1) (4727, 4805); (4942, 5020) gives 1.07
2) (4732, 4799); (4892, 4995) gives 1.09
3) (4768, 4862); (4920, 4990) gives 0.97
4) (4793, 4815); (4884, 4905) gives 1.24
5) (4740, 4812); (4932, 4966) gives 1.09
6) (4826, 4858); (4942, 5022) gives 0.85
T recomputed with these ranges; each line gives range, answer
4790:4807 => 1.86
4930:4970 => 1.93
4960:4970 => 1.83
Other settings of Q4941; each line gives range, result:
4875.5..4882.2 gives 2.63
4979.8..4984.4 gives 1.75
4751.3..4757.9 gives 1.95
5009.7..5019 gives 1.74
